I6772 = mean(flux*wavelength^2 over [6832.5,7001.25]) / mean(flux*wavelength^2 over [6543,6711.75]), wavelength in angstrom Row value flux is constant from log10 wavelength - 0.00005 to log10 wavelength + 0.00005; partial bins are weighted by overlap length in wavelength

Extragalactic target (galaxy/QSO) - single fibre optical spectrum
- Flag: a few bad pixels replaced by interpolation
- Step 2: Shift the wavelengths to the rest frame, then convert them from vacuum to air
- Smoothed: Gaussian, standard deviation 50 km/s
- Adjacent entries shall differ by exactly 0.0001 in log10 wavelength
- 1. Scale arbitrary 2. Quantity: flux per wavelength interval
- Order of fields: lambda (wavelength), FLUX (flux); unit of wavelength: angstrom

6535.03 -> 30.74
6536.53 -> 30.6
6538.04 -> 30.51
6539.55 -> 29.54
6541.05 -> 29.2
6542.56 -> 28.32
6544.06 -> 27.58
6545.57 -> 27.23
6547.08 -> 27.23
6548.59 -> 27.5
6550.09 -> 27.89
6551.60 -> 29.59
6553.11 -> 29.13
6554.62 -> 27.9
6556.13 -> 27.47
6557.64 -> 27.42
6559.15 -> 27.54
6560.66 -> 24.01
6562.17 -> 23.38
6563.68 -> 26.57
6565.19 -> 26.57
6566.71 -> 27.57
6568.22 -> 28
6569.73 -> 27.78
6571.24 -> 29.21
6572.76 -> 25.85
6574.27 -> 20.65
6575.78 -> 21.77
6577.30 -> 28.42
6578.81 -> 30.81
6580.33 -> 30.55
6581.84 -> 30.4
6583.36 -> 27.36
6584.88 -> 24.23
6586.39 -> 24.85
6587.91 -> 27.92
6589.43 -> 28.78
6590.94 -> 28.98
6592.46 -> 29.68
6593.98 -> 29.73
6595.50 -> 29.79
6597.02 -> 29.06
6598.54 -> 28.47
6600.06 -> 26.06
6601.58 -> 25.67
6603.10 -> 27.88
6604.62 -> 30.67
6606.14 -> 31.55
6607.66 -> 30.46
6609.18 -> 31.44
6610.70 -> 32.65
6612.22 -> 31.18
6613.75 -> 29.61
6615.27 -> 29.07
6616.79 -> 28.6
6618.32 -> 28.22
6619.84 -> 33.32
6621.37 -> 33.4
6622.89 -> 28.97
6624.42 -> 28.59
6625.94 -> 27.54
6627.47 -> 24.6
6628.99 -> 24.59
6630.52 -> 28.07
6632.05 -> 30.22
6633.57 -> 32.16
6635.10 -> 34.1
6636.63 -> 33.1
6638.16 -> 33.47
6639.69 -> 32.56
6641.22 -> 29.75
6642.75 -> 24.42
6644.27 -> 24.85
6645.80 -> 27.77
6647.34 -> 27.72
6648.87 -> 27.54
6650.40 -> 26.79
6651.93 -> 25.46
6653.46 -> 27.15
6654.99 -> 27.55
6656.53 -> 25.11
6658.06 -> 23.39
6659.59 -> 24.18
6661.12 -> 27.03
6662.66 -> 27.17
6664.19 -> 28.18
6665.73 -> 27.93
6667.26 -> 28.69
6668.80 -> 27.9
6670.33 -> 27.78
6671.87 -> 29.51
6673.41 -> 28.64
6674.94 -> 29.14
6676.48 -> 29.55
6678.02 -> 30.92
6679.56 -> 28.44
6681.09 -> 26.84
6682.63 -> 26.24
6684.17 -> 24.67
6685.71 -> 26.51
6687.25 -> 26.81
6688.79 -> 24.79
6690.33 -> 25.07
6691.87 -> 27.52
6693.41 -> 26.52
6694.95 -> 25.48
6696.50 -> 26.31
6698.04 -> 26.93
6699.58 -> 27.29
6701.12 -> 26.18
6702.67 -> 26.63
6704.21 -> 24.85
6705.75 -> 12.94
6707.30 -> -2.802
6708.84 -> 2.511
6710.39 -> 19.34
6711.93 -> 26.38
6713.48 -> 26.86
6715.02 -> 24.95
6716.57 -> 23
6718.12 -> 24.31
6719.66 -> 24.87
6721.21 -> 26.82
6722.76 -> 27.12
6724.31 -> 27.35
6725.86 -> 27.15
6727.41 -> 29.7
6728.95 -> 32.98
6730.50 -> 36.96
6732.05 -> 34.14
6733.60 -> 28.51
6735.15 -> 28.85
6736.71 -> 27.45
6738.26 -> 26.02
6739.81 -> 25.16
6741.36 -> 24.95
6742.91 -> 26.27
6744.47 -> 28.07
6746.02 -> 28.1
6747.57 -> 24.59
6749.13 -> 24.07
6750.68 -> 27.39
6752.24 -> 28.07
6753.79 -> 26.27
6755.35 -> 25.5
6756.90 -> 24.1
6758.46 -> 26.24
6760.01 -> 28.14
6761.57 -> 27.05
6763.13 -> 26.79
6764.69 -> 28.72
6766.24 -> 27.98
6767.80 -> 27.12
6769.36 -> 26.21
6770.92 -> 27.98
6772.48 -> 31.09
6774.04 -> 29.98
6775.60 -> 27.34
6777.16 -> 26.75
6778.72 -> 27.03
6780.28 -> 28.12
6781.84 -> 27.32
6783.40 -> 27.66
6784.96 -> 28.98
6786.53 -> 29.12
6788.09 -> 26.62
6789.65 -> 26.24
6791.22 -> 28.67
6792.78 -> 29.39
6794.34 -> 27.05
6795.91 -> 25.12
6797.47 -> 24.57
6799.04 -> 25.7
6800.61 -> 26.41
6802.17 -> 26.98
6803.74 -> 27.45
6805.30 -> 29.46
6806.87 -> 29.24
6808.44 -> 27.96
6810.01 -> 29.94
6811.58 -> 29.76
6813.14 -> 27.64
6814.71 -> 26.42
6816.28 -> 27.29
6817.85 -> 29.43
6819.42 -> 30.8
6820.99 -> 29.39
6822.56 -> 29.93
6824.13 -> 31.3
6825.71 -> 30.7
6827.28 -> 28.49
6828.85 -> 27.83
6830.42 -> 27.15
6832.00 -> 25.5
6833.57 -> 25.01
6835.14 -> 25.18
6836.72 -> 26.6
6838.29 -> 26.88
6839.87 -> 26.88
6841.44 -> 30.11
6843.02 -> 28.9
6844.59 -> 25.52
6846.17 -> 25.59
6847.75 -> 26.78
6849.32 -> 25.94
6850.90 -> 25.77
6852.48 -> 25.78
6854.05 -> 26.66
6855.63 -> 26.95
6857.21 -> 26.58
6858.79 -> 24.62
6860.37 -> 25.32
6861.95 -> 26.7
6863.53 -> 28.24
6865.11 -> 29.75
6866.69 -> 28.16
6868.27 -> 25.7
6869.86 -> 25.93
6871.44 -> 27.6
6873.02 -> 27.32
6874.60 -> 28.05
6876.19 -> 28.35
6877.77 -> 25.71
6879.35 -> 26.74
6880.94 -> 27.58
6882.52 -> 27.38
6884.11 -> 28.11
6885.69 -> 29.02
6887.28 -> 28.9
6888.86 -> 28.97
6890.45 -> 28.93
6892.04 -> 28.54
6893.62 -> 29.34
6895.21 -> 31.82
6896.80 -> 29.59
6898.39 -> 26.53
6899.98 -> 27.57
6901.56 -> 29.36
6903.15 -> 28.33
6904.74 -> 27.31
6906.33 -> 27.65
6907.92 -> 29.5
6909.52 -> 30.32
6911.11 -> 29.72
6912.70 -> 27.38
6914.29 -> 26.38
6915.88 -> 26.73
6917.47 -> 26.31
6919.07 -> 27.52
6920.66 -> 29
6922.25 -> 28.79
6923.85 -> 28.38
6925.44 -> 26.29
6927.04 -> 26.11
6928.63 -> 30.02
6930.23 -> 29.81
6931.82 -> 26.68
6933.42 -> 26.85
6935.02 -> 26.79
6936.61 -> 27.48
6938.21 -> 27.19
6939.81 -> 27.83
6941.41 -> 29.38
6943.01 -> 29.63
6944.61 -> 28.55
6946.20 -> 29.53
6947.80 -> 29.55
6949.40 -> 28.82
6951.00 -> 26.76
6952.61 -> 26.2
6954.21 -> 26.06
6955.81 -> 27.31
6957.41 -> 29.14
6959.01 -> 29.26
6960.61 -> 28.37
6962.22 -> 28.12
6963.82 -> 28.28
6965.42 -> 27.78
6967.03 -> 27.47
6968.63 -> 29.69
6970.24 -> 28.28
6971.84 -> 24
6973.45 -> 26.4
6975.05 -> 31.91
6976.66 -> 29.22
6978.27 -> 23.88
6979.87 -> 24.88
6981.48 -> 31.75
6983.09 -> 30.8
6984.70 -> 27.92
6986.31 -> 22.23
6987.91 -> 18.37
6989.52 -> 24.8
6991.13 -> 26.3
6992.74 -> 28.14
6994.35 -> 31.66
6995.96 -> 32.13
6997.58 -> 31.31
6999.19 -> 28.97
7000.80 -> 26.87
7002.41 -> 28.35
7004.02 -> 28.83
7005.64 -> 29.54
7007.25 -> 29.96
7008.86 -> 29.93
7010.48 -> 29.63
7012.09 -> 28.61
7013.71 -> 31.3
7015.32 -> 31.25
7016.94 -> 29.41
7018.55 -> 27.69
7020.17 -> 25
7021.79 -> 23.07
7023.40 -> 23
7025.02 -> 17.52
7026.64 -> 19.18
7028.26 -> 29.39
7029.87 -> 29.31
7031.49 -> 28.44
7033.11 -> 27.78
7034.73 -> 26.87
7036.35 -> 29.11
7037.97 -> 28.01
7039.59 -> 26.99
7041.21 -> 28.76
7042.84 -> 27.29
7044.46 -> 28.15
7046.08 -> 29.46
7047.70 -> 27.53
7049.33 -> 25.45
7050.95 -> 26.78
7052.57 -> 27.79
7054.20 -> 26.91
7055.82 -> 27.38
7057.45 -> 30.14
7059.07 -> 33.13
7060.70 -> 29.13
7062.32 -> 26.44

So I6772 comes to 1.11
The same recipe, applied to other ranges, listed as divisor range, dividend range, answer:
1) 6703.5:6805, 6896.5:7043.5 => 1.13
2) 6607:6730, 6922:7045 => 1.13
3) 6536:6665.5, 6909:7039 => 1.10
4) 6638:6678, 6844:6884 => 1.03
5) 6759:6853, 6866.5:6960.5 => 1.05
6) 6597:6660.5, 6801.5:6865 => 1.02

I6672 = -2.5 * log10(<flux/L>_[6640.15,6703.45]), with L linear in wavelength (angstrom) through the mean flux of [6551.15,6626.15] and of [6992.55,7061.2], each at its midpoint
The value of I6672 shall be 0.05 mag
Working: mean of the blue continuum 28.3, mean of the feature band 27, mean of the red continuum 28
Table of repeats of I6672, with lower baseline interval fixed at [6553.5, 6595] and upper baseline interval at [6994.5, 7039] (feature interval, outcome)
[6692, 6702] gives 0.035 mag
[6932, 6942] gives 0.010 mag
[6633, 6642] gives -0.189 mag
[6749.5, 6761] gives 0.040 mag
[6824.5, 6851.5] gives 0.021 mag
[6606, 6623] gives -0.131 mag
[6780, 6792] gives -0.013 mag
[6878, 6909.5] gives -0.031 mag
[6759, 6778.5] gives -0.016 mag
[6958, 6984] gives -0.014 mag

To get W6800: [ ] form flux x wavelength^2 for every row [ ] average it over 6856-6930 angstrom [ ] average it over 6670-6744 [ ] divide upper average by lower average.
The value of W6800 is 1.1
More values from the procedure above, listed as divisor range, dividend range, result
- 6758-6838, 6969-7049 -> 1.05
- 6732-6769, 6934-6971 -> 1.11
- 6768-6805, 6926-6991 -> 1.05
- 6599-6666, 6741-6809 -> 0.99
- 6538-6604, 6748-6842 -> 1.07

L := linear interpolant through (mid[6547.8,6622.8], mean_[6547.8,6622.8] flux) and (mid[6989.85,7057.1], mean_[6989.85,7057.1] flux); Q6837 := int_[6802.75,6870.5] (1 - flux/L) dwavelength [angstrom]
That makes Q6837 1.02 angstrom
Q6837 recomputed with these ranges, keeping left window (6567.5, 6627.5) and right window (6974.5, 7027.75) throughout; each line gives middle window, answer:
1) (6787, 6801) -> 0.6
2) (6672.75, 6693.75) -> 0.8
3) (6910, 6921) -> 0.0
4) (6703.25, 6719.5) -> 5.6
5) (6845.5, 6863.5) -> 1.1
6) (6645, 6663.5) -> 1.3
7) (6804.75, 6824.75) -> -0.8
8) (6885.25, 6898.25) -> -0.7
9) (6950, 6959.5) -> 0.0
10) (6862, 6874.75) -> 0.1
